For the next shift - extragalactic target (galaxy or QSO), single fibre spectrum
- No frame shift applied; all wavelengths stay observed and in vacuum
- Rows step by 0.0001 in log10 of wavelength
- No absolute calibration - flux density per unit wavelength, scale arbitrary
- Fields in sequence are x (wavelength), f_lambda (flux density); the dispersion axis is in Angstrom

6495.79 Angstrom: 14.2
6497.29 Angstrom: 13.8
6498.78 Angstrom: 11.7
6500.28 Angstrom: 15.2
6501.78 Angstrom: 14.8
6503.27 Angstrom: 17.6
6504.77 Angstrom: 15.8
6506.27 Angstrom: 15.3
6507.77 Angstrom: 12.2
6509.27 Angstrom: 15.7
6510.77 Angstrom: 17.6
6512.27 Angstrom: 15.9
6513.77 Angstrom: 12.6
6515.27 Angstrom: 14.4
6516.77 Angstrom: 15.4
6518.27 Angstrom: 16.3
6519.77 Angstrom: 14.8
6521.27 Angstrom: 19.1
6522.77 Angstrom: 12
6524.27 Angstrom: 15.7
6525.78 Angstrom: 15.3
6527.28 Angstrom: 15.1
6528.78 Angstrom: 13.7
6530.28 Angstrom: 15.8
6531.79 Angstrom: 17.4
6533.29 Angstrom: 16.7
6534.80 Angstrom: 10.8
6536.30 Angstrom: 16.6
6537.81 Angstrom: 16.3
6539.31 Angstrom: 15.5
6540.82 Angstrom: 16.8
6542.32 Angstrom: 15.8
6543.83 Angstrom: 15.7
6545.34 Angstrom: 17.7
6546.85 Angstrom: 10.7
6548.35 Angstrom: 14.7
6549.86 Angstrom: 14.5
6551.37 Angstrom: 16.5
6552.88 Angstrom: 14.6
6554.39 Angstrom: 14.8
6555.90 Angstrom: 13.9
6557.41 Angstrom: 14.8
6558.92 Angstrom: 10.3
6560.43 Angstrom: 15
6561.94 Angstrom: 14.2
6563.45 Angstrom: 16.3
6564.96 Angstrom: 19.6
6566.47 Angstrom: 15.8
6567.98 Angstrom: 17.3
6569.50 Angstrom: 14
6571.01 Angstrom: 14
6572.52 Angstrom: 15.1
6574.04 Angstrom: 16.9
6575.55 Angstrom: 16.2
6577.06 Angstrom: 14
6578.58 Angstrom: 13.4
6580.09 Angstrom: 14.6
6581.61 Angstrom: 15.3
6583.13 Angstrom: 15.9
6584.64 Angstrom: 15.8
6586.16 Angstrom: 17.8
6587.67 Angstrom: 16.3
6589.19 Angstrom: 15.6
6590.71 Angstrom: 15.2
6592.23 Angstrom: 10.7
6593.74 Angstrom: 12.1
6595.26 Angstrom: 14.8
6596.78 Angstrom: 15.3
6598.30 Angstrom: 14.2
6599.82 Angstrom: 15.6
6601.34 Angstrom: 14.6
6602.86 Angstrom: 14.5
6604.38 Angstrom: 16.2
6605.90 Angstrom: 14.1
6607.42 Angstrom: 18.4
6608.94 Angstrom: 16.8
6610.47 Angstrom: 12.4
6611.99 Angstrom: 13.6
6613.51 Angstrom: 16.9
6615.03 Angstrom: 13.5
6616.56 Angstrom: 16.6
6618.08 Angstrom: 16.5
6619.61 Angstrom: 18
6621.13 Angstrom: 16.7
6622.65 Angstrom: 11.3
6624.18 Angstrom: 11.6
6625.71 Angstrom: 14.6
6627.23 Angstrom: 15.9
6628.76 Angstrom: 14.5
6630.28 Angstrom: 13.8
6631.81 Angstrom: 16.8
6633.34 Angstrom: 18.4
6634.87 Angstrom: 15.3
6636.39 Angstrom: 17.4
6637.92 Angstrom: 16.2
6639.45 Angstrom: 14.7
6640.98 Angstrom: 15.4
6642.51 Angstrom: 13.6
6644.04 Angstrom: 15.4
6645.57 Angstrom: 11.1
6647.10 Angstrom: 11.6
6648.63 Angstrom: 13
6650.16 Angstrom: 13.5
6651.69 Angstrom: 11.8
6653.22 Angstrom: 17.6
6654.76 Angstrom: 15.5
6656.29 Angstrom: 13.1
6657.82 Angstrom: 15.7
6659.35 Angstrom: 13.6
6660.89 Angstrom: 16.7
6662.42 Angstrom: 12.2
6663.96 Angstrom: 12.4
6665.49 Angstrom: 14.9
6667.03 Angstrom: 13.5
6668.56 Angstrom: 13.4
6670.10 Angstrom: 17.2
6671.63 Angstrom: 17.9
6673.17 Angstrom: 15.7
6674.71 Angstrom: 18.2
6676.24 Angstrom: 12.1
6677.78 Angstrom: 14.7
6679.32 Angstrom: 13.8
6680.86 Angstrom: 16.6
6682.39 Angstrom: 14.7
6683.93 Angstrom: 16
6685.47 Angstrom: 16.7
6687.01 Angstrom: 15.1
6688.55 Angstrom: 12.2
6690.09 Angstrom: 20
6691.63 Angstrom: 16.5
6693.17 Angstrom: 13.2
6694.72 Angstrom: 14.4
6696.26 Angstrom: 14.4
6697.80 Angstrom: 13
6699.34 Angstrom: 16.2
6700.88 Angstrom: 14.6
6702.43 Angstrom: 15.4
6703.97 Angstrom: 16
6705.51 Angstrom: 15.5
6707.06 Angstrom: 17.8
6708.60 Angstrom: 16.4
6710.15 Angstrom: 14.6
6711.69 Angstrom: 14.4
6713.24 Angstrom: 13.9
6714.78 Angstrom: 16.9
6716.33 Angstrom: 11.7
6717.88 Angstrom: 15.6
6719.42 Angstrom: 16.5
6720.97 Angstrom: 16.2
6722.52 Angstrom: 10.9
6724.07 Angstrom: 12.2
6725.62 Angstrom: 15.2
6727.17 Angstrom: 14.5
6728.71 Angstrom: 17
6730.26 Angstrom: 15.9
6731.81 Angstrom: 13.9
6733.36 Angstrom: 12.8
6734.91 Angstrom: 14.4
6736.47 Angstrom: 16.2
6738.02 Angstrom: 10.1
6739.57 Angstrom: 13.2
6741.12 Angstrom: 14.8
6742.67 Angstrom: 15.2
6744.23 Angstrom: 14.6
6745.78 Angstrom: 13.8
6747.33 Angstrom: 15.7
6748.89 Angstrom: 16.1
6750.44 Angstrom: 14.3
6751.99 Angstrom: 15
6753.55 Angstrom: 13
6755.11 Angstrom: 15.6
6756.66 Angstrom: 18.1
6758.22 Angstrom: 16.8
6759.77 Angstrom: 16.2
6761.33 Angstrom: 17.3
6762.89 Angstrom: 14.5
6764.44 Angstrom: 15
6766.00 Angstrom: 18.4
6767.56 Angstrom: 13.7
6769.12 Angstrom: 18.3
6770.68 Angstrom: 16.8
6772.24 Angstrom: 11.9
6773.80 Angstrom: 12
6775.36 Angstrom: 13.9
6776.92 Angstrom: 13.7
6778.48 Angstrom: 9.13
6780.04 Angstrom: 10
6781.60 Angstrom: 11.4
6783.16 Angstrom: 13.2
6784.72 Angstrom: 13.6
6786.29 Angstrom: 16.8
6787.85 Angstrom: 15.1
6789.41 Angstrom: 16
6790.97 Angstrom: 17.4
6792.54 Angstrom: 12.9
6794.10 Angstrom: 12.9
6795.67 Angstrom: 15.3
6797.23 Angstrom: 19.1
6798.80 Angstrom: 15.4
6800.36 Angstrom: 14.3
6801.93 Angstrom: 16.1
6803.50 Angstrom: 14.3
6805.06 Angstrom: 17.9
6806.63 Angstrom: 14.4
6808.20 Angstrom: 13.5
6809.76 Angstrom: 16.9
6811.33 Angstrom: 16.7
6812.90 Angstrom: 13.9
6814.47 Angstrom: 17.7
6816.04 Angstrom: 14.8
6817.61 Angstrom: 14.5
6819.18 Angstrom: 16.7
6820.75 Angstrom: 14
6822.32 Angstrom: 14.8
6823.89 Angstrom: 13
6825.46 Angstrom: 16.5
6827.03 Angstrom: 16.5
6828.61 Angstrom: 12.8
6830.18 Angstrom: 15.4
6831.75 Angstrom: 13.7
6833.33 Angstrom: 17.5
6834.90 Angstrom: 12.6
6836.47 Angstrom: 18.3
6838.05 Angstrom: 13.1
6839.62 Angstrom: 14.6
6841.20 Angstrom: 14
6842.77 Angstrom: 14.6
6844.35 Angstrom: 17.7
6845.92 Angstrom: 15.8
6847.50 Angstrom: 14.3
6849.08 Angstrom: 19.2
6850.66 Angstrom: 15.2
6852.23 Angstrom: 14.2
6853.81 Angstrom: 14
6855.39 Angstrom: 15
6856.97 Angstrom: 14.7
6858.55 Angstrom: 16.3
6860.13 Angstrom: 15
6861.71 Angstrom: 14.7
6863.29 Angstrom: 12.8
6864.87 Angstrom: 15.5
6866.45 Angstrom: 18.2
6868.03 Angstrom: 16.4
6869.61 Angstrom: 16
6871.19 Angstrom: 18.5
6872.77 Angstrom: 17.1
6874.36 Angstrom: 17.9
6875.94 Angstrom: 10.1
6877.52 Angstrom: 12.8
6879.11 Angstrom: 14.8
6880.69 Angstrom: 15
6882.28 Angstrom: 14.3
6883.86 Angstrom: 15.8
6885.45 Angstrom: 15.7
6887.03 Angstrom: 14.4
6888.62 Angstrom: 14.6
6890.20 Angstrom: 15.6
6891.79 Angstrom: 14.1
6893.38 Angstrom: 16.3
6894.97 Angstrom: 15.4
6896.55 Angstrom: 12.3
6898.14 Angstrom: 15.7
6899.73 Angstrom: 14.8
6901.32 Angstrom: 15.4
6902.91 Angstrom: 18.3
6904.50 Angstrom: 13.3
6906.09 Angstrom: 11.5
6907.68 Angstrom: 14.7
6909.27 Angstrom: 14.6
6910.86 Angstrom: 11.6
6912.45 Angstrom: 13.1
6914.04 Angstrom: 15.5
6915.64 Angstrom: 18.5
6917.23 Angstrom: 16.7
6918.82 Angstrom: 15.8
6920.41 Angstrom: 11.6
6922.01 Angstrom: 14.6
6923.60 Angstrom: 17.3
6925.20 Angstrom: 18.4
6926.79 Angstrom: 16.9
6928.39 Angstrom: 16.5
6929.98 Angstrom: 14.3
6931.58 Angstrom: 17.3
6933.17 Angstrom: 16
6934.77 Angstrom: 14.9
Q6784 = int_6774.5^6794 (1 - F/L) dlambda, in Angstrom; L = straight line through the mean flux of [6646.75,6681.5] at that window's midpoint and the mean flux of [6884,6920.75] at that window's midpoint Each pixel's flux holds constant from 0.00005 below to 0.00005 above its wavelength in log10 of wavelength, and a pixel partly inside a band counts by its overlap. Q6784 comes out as 1.51 Angstrom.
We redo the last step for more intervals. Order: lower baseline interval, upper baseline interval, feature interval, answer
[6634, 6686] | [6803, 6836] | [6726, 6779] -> 0.74 Angstrom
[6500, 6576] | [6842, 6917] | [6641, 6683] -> 2.15 Angstrom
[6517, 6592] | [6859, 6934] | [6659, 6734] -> 1.40 Angstrom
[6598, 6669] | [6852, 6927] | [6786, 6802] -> -0.57 Angstrom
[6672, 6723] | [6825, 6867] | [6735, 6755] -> 1.09 Angstrom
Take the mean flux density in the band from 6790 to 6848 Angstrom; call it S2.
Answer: 15.2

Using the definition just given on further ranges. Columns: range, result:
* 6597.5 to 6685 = 14.9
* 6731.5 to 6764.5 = 14.9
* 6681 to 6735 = 15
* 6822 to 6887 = 15.2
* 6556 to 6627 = 15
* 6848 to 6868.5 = 15.4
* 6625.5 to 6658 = 14.8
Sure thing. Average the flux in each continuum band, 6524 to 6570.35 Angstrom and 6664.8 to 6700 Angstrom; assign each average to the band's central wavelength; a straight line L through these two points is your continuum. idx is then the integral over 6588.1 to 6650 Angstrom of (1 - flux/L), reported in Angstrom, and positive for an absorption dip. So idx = 1.7 Angstrom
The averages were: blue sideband 15.2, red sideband 15.2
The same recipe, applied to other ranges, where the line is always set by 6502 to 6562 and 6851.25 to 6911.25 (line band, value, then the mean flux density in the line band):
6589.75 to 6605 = 0.8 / 14.3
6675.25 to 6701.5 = 0.1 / 15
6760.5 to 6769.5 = -0.7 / 16.1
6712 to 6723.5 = 0.4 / 14.5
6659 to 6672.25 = 0.4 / 14.6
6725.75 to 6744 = 0.7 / 14.4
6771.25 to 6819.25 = 1.4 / 14.5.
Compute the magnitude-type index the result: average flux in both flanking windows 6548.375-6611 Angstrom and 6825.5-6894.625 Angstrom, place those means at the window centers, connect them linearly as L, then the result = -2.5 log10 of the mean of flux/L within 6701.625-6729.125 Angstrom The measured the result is 0.01 mag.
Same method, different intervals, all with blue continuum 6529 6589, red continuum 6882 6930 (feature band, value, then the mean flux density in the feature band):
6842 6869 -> -0.03 mag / 15.5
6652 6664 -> 0.05 mag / 14.6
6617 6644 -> -0.01 mag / 15.4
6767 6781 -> 0.15 mag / 13.2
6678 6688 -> -0.01 mag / 15.4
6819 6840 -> 0.02 mag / 14.9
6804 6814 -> -0.03 mag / 15.6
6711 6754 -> 0.06 mag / 14.4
